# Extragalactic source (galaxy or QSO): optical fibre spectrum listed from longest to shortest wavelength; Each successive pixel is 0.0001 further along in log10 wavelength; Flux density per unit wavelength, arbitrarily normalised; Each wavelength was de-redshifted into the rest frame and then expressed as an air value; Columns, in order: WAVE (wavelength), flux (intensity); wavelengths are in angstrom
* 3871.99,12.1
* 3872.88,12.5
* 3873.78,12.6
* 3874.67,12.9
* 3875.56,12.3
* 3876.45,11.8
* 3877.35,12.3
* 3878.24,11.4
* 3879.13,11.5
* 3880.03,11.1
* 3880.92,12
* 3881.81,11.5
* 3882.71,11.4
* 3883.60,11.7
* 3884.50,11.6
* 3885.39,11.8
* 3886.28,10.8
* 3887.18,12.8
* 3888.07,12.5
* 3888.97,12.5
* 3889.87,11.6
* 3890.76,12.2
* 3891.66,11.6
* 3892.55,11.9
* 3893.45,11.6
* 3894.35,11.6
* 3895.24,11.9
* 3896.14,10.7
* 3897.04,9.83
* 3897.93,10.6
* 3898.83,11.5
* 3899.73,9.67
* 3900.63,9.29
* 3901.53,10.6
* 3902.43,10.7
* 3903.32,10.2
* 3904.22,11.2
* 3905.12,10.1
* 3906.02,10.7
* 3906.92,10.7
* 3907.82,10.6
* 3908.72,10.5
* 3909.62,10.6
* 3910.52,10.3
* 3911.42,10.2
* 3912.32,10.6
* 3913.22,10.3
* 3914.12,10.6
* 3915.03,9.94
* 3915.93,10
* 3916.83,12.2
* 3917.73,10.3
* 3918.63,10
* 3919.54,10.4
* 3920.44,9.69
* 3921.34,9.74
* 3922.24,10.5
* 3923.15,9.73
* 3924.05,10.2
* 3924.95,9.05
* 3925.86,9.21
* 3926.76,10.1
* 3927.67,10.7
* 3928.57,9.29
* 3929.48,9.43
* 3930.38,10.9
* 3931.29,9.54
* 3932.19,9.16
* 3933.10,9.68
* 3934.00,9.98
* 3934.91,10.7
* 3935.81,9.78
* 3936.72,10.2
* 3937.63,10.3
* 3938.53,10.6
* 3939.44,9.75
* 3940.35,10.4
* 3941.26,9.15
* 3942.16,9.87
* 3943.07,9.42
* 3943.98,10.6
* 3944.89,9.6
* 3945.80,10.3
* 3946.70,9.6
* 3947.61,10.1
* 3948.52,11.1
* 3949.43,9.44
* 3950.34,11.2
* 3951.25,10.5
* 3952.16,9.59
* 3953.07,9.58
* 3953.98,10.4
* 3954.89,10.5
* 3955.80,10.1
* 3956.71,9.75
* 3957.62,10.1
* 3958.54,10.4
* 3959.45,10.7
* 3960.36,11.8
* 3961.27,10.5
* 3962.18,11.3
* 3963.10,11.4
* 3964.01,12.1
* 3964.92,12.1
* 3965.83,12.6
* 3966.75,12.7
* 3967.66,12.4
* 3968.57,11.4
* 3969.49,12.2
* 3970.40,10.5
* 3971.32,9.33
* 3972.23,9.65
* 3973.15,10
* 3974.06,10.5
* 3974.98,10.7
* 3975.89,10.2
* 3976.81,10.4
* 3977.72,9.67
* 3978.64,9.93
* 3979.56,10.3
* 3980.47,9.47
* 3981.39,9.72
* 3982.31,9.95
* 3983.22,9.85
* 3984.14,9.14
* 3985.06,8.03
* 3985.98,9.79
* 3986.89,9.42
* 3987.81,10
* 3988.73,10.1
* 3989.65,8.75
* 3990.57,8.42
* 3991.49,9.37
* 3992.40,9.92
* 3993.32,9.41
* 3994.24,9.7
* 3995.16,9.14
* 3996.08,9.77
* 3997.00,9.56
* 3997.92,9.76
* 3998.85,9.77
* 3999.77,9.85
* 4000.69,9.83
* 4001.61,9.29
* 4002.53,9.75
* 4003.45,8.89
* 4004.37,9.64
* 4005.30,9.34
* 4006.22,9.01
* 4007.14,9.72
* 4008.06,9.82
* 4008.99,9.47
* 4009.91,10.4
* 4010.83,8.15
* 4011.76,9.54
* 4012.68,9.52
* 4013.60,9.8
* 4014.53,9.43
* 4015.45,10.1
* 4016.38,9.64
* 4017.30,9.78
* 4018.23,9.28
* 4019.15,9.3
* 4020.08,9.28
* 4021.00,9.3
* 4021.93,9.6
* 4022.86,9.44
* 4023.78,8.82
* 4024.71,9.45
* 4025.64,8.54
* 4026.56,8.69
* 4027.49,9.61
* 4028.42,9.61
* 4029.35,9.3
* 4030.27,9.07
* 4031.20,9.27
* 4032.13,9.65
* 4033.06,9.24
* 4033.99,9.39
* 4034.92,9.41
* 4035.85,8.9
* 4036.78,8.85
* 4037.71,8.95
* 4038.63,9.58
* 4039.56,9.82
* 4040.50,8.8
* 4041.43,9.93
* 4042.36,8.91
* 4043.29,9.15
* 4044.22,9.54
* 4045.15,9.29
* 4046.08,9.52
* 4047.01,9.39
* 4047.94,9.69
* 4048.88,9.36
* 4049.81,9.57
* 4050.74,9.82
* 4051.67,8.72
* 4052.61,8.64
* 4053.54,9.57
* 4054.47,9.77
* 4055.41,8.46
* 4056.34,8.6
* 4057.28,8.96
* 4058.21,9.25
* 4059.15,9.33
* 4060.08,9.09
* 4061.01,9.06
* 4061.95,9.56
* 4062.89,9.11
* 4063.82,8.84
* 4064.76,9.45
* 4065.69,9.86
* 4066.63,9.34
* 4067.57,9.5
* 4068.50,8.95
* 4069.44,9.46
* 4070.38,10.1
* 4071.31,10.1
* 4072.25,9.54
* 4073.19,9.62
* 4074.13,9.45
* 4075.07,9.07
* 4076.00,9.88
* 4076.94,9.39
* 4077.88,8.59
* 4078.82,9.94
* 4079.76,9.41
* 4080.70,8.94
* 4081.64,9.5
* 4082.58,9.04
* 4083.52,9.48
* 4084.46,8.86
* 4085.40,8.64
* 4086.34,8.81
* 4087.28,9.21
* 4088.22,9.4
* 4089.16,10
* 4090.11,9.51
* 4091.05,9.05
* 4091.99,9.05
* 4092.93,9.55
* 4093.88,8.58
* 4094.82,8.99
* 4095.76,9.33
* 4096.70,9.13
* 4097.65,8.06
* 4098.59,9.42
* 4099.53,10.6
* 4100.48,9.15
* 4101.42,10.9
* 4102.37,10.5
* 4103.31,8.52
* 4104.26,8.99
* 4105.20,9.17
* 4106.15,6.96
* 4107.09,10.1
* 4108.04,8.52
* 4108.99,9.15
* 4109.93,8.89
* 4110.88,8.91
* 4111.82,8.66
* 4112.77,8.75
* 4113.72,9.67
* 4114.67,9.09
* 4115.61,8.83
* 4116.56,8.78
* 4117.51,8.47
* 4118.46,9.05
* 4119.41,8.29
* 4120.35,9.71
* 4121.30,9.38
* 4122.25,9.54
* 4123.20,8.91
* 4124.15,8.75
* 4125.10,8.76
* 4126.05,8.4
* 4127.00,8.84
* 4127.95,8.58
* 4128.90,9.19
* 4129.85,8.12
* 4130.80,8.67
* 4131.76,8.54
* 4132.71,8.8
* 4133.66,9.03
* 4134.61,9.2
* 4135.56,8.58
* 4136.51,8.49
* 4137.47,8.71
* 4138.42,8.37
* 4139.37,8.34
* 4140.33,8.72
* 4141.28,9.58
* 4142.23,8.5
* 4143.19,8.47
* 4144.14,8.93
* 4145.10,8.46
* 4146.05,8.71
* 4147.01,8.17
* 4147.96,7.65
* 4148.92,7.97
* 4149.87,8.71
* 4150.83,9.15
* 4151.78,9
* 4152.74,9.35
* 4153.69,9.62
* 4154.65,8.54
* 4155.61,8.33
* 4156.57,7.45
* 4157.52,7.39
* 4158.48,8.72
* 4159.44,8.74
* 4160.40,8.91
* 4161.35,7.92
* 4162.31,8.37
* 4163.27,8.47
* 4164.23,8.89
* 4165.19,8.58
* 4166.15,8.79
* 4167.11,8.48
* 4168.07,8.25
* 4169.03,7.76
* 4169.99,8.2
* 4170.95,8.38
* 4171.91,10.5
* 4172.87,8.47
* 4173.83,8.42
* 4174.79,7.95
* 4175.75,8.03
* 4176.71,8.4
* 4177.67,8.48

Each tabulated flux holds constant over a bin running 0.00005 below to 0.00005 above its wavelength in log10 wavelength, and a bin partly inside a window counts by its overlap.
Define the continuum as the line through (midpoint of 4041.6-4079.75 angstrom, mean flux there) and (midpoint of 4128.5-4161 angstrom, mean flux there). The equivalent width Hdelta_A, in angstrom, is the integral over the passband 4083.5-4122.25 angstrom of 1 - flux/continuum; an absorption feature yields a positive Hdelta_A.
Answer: -0.6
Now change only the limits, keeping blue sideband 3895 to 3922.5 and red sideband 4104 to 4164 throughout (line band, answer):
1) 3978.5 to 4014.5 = 0.94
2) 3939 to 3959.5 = 0.10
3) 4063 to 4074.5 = -0.36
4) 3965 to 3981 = -1.25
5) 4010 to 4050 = 0.71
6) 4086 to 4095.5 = -0.19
